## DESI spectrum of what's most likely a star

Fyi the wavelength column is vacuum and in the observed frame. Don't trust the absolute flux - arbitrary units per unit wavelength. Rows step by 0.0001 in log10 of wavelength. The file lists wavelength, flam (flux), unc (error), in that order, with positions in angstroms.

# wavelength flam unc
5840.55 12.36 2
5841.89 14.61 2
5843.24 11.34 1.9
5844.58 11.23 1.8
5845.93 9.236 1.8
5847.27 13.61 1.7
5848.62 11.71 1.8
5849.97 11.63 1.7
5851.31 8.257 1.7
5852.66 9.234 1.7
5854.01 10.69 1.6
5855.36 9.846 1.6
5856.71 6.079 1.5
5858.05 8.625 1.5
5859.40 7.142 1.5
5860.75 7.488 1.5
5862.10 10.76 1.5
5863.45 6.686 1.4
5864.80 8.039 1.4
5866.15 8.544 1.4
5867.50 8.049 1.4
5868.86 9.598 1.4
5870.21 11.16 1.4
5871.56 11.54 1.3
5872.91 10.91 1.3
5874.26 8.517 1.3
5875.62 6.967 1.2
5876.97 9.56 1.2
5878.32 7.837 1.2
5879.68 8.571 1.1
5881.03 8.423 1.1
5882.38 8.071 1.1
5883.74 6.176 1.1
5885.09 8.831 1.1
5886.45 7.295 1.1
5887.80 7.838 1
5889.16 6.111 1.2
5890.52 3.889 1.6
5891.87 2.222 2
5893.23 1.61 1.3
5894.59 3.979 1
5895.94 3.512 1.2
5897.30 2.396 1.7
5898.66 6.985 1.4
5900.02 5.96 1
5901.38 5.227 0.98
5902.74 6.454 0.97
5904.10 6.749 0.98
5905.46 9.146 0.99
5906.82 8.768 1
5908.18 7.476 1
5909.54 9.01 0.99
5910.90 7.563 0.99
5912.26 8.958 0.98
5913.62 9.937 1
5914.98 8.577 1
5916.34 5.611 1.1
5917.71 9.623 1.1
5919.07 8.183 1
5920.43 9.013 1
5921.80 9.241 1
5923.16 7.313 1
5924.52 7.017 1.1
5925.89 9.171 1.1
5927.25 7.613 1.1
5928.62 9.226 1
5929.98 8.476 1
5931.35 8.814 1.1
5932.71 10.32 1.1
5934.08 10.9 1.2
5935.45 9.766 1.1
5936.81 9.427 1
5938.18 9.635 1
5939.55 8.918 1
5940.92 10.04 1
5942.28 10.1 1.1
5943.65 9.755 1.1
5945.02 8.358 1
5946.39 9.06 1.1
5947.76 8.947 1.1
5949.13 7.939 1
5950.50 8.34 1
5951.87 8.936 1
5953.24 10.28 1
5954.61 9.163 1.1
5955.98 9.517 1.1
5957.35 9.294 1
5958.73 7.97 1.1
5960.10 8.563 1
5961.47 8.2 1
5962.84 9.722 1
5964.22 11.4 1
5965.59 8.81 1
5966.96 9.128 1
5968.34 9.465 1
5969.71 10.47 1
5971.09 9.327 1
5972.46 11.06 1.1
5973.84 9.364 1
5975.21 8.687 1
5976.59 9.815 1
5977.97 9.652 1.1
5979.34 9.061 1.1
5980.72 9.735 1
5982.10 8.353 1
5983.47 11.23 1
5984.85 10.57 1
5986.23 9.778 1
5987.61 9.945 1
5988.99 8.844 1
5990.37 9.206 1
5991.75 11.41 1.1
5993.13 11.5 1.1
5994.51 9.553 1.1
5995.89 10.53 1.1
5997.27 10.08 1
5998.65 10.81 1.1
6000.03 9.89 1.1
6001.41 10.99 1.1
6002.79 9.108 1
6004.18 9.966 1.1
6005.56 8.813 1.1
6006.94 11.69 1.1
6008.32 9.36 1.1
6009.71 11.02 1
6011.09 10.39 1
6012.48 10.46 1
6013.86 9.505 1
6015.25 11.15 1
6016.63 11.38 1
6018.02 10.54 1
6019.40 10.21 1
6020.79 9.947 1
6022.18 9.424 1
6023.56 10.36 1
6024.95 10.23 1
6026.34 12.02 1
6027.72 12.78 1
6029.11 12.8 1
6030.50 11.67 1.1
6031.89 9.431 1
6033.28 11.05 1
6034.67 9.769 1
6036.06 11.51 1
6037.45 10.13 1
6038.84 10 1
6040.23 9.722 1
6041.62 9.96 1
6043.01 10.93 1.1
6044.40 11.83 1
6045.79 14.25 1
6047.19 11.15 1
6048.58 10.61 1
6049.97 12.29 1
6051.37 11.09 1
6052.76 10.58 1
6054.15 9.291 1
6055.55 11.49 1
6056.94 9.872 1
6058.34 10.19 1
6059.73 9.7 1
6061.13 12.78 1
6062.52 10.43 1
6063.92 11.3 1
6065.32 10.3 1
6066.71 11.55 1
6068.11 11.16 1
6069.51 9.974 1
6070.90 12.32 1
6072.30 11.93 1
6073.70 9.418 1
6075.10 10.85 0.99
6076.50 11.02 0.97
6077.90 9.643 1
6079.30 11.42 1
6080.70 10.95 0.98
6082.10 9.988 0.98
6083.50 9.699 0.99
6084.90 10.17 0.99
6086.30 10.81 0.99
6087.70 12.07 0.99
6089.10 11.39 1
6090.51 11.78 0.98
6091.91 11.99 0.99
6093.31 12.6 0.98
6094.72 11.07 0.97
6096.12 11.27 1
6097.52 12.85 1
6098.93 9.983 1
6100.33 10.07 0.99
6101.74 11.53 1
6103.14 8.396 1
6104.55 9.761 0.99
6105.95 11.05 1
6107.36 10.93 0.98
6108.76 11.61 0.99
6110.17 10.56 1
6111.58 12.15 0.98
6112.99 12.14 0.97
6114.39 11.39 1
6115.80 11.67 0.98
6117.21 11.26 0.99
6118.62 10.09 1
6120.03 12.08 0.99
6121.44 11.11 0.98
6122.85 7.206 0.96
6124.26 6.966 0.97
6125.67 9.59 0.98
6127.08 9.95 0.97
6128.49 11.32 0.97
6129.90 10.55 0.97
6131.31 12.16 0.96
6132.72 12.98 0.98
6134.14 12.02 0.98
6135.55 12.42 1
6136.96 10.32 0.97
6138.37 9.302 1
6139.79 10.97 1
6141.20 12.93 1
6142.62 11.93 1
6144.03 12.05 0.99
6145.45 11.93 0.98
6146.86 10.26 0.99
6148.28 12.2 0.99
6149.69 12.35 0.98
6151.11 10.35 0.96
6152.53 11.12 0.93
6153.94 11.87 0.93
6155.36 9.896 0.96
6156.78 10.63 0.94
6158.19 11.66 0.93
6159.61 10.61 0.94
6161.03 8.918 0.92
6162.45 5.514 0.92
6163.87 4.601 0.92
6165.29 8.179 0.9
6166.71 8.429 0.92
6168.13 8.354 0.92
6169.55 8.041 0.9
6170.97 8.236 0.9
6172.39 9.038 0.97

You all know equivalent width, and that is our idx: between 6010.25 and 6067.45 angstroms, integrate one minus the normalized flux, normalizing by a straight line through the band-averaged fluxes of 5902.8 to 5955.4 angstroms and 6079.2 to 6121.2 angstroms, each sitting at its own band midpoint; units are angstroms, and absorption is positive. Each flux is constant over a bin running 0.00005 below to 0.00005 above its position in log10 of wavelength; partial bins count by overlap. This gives -3.2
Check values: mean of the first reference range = 8.8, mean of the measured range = 10.8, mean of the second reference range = 11.1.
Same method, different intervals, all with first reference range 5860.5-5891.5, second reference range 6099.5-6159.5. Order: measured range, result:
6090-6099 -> -1.0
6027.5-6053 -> -2.8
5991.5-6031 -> -3.6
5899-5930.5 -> 2.4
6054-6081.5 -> -1.3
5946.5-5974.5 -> -0.4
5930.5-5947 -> -1.2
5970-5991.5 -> -0.7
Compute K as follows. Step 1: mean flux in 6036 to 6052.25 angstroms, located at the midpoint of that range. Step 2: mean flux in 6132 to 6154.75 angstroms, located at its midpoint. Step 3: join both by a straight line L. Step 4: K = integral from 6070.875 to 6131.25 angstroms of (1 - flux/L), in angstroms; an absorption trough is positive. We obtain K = 2.97 angstroms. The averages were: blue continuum 11.1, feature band 10.8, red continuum 11.6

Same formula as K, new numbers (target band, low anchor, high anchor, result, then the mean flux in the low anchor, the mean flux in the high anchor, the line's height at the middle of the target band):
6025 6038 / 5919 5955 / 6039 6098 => -0.9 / 9.05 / 11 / 10.5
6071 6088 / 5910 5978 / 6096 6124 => -0.4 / 9.09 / 10.8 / 10.5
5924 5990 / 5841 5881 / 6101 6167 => 3.9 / 9.56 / 10.6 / 9.92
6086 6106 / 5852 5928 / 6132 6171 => -2.8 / 7.67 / 10.3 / 9.76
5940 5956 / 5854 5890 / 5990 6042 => 0.6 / 8.43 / 10.5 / 9.52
